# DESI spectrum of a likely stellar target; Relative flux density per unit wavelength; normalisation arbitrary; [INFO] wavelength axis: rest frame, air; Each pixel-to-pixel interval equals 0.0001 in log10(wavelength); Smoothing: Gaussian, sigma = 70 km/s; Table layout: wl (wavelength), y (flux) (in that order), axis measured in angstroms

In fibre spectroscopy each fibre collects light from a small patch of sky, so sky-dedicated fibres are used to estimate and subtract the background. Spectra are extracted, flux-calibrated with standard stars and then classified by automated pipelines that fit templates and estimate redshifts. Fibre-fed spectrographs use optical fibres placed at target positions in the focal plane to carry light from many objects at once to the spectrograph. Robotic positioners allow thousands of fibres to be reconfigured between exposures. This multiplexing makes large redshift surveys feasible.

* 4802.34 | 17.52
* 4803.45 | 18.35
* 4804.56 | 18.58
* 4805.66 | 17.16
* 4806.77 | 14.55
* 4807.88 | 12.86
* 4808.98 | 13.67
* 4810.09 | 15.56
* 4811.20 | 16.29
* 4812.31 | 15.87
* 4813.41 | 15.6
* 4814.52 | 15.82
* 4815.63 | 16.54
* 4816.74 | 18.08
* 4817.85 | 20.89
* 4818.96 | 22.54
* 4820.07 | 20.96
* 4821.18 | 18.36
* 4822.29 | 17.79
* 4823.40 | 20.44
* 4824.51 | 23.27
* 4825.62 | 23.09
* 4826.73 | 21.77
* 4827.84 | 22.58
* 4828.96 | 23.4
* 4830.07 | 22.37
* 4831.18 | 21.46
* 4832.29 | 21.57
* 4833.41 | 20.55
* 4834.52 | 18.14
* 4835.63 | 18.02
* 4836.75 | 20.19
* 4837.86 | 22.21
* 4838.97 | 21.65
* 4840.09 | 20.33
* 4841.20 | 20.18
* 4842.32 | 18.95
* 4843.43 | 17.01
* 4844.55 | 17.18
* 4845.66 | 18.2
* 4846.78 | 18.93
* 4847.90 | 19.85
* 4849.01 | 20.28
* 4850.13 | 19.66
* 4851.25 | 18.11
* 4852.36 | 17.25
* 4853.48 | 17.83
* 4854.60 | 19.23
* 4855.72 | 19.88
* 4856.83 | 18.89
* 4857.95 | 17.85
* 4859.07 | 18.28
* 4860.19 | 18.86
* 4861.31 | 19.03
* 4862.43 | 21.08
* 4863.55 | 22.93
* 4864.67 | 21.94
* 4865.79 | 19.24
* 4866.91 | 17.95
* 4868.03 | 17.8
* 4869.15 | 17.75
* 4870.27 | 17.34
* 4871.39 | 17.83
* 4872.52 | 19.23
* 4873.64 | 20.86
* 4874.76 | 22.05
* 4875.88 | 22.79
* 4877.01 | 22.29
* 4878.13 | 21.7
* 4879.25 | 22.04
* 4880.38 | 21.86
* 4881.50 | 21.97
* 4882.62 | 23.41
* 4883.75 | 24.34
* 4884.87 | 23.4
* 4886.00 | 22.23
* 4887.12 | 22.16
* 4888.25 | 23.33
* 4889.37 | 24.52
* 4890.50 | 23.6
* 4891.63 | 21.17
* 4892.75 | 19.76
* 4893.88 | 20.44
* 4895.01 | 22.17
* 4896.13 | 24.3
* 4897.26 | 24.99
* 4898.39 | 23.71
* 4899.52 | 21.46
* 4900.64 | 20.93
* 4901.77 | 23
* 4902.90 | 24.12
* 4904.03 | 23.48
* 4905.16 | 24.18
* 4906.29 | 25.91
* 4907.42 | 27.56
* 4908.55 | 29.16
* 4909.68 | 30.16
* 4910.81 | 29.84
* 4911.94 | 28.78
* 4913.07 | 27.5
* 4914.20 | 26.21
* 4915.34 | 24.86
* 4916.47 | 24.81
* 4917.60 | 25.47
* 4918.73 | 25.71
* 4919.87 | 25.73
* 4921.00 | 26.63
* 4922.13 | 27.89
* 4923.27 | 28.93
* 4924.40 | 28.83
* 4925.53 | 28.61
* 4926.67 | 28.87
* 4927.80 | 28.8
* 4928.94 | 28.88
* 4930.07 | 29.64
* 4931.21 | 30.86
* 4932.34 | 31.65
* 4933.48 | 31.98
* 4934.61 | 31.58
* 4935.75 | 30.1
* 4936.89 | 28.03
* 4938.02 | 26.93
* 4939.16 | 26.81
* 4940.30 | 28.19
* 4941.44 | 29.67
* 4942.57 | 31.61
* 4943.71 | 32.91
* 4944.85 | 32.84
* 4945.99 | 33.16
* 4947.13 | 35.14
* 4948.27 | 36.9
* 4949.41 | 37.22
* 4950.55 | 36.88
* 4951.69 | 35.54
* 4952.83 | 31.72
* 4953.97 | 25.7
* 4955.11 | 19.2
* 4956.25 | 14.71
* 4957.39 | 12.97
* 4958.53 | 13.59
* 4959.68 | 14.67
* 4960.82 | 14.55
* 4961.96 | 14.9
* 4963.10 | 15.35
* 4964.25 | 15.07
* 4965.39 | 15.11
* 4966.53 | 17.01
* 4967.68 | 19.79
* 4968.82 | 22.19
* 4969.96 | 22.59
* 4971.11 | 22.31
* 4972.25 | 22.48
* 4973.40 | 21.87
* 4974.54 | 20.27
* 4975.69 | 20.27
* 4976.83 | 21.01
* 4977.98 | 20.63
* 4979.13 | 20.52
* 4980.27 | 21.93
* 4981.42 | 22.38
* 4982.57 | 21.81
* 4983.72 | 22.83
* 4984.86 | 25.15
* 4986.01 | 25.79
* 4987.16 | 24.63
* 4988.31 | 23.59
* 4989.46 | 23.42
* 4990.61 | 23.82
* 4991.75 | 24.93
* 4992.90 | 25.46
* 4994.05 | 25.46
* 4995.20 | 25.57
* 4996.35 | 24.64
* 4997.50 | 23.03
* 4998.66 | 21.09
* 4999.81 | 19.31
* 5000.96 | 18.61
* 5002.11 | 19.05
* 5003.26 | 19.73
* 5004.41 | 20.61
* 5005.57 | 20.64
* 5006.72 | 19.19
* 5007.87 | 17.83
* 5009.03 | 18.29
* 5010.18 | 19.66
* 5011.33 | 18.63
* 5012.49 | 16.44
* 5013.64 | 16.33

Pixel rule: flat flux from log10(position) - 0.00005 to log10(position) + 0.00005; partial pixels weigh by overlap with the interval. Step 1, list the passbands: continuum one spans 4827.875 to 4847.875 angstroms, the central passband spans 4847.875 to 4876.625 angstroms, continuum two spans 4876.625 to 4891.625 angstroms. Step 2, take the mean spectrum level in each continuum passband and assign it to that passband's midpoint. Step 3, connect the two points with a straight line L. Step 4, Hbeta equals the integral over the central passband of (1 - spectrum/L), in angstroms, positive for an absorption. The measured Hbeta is 2.8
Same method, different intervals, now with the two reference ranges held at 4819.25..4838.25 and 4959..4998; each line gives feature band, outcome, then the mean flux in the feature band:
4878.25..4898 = -1.5 angstroms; 22.7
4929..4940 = -4.4 angstroms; 29.7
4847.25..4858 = 1.1 angstroms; 18.9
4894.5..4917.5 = -4.6 angstroms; 25.4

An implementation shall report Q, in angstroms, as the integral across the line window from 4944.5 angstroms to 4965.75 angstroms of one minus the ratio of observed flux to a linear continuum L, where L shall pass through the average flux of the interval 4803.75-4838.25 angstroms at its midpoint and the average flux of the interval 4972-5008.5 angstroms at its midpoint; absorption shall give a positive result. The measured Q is -2.51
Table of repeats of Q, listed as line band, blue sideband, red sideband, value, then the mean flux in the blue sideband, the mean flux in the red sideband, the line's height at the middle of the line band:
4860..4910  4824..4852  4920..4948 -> 5.7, 20.3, 30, 25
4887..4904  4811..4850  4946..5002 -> -1.3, 19.8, 22.6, 21.1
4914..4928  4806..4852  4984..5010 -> -4.1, 19.1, 22.2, 20.8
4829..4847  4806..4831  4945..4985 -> -0.6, 18.8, 22.6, 19.3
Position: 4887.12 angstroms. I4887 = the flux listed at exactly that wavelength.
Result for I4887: 22.16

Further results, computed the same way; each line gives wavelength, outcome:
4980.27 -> 21.93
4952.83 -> 31.72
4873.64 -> 20.86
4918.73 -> 25.71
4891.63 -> 21.17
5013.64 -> 16.33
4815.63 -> 16.54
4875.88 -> 22.79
